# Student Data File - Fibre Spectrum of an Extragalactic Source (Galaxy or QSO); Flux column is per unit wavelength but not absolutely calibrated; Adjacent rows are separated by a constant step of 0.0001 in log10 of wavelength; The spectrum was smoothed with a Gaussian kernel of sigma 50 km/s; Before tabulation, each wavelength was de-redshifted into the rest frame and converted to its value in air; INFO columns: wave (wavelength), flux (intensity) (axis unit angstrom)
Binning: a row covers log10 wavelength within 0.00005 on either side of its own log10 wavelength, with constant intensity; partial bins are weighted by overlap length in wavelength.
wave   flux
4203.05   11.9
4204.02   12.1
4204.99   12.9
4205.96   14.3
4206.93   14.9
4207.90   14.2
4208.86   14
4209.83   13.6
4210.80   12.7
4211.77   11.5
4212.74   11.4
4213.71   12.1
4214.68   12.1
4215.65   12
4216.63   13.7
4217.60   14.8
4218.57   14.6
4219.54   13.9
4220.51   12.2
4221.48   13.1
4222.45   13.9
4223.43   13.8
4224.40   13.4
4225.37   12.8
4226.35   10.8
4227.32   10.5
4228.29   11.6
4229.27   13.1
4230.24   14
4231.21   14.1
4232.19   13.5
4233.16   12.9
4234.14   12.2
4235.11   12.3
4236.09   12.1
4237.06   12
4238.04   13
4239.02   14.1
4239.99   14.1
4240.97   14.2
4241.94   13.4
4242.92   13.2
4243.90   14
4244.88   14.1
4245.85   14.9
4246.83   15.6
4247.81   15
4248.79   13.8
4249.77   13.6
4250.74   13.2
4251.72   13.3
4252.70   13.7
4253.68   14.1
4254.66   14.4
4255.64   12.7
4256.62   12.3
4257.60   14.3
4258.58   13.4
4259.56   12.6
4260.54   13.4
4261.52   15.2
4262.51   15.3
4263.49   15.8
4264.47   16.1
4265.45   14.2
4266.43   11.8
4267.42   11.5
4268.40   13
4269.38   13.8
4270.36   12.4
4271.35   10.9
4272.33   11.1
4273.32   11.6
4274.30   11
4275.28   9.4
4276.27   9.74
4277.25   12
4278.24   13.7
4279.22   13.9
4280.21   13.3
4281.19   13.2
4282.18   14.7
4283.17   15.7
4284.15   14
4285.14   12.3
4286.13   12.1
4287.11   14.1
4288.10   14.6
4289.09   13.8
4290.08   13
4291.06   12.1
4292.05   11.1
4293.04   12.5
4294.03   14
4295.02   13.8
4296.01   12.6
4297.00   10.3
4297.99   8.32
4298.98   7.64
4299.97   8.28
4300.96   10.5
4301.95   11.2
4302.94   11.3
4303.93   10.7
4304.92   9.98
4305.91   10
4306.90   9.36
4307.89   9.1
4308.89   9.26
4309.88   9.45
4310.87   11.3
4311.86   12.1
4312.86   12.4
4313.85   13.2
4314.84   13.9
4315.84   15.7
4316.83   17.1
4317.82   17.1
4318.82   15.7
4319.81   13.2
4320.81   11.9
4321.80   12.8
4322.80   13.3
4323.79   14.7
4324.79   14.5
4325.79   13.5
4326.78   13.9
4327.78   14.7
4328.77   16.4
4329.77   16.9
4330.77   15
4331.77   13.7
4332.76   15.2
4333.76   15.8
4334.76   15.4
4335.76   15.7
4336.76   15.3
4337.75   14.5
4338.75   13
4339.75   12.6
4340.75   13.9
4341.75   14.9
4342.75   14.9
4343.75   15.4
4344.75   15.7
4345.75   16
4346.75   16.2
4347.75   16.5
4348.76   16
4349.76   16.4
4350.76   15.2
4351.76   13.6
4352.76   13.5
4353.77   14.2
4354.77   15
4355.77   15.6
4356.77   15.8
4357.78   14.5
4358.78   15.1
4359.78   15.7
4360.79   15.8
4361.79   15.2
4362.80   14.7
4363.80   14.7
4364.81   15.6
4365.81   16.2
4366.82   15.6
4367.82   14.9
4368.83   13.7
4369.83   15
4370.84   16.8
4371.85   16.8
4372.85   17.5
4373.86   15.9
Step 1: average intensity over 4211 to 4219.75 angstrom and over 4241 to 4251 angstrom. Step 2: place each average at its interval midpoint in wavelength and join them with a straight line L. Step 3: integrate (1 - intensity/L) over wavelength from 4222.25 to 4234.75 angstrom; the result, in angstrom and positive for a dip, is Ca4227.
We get 0.57 angstrom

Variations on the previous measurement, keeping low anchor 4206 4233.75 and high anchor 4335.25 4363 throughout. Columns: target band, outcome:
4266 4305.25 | 5.65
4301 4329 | 3.51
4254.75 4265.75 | -0.36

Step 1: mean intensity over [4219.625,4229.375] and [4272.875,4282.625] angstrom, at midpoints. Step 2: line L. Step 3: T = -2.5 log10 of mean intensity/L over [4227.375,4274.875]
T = -0.08 mag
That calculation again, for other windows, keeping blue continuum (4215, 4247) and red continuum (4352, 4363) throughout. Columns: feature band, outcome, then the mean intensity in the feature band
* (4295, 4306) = 0.353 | 10.3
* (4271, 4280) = 0.198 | 11.6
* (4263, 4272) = 0.040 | 13.2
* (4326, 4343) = -0.010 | 14.8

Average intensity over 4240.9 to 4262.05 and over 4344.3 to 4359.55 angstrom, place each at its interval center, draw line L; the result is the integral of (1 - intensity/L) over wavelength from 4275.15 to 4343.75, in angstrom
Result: 7.82 angstrom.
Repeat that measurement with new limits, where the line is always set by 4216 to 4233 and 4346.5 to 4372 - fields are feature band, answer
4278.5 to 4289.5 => 0.2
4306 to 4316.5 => 2.1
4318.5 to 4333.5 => 0.4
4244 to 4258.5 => -0.4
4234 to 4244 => 0.2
